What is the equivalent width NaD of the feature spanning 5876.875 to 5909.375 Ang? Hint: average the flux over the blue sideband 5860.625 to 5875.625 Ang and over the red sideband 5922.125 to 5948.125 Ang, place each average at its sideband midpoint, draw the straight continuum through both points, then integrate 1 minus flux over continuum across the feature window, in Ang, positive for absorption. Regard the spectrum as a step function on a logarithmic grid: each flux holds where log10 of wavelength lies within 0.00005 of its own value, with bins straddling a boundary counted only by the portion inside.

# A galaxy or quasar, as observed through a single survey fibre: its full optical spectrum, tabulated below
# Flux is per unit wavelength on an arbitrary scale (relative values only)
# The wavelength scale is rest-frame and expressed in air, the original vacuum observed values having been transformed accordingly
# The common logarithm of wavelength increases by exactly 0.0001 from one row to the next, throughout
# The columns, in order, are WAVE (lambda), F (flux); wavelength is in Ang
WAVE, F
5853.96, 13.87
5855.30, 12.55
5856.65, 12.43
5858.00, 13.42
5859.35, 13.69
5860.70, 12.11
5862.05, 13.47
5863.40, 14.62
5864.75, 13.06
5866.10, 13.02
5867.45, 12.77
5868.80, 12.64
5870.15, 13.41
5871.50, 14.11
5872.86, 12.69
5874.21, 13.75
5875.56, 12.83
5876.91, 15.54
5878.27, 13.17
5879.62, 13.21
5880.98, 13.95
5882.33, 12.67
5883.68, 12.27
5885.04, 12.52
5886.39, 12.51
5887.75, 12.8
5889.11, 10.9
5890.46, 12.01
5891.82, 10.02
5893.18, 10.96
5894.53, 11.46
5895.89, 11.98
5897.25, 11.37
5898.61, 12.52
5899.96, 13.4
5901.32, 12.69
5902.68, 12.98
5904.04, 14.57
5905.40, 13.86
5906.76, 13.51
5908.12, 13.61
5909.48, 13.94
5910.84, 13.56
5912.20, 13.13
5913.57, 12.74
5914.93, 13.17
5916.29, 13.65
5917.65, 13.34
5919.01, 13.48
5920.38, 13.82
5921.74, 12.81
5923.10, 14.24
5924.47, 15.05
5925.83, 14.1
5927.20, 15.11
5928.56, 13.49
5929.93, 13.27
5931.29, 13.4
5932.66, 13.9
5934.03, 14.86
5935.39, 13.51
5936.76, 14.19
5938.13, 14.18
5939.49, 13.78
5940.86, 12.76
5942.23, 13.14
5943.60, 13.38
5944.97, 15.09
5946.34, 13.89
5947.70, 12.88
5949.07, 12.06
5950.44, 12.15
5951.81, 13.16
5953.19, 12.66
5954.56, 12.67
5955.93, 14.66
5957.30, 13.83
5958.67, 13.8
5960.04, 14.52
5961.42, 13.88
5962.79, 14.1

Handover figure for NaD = 2.1 Ang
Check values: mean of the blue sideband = 13.3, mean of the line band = 12.7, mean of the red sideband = 13.9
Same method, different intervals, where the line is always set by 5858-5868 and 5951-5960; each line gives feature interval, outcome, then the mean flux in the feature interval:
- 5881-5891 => 0.7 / 12.4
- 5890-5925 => 1.0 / 13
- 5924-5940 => -0.7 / 14.1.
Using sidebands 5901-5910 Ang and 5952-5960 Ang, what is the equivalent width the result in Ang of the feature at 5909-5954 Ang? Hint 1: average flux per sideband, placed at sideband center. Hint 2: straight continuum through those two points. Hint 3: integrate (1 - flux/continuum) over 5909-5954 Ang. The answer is 0.1 Ang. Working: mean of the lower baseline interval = 13.6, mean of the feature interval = 13.6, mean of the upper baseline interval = 13.6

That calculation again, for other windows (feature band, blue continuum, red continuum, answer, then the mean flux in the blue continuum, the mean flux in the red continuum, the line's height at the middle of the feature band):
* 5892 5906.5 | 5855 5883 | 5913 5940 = 1.13 Ang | 13.3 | 13.8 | 13.6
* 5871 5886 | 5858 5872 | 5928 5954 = 0.01 Ang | 13.3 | 13.5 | 13.3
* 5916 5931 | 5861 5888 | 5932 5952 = -0.43 Ang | 13.2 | 13.5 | 13.5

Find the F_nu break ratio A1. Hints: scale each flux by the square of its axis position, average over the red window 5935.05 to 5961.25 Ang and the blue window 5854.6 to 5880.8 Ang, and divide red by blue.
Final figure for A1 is 1.04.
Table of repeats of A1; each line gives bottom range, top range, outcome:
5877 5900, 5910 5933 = 1.13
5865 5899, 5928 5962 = 1.10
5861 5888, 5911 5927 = 1.05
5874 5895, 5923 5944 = 1.13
